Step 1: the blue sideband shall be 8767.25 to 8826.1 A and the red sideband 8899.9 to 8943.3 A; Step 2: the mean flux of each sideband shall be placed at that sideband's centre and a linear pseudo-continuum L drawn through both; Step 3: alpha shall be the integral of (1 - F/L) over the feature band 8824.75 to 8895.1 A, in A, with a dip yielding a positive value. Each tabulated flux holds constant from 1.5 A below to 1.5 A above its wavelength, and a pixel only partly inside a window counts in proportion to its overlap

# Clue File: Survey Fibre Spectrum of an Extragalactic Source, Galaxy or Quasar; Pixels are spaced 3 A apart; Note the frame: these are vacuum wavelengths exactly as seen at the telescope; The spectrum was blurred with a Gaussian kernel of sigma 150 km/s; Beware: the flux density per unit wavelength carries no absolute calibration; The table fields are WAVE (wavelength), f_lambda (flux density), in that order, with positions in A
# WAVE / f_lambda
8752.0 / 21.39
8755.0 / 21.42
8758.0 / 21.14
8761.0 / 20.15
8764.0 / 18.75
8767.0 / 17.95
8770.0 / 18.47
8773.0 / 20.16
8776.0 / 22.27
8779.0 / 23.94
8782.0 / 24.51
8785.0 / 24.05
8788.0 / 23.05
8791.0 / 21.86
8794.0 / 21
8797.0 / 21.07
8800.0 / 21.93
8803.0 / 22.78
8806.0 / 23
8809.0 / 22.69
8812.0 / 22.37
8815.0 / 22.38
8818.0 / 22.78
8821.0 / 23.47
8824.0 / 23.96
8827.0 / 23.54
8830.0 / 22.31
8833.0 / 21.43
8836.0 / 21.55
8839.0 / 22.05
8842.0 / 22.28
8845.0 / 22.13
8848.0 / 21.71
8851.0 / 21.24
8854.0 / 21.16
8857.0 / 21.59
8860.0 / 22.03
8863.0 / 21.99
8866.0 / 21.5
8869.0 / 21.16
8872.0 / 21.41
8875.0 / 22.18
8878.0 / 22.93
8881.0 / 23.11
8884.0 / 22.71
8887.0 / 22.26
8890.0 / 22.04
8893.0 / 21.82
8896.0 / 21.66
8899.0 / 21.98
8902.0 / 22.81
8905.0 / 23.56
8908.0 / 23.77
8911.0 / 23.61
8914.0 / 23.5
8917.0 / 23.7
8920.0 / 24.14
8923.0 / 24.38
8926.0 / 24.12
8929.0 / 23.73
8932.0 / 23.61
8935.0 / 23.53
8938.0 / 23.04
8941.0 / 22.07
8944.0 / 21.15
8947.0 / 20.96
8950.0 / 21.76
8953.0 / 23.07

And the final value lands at 2.7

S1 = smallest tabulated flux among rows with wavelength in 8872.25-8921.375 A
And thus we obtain 21.66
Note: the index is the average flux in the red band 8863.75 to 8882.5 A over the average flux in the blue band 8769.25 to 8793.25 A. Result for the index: 1.0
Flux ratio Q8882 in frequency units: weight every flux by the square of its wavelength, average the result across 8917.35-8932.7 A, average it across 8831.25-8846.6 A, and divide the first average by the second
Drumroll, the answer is 1.12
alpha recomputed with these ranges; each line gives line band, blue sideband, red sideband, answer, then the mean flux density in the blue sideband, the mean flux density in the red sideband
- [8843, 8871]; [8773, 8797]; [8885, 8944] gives 1.6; 22.7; 23.1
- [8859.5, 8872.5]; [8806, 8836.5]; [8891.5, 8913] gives 0.6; 22.7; 22.8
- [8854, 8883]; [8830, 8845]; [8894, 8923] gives 0.7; 21.9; 23.2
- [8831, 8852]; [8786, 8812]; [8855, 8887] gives 0.3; 22.2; 22.1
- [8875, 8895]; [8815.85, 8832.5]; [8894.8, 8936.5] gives 0.8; 23.1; 23.4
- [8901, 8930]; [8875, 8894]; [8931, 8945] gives -1.5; 22.5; 22.7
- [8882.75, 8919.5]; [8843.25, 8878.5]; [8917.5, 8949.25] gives -0.6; 21.7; 23.1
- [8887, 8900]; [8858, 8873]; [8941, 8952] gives -0.2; 21.6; 21.5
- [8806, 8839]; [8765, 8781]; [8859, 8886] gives -2.0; 20.6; 22.1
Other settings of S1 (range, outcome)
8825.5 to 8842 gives 21.43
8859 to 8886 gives 21.16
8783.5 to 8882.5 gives 21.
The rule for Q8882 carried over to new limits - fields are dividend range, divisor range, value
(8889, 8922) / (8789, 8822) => 1.06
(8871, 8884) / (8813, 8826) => 0.98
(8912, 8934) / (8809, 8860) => 1.09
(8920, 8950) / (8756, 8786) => 1.13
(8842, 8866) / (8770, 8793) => 0.98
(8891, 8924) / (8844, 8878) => 1.08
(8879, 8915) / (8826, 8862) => 1.05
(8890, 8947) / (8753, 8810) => 1.10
